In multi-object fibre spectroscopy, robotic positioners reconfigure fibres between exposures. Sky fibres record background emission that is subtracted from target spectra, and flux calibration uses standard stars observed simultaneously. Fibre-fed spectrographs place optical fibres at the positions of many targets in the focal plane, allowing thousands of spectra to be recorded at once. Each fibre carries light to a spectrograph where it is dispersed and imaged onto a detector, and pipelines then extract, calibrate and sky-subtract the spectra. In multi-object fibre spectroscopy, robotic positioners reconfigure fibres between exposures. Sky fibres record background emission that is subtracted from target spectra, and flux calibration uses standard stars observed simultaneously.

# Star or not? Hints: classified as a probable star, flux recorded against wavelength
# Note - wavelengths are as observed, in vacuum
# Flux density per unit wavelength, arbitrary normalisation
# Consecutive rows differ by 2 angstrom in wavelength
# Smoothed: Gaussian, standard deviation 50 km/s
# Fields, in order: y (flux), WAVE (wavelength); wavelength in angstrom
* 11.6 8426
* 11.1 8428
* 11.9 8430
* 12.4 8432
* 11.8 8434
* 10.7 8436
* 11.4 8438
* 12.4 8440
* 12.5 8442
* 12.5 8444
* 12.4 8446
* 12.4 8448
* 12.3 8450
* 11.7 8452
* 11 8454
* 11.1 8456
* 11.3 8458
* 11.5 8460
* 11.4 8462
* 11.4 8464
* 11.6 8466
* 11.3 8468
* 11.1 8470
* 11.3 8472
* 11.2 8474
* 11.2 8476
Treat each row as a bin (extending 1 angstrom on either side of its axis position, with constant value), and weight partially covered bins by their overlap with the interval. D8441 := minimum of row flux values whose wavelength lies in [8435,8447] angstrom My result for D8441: 10.7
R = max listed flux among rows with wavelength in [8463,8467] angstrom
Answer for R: 11.6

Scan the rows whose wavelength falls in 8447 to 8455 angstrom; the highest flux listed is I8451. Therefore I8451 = 12.4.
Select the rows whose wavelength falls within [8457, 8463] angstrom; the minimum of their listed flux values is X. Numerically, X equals 11.3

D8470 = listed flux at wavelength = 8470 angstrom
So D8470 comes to 11.1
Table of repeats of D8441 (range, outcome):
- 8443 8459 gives 11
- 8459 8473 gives 11.1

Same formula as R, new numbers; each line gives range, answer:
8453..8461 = 11.5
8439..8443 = 12.5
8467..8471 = 11.3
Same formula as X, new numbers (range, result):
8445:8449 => 12.4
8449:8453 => 11.7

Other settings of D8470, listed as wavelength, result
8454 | 11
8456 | 11.1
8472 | 11.3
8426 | 11.6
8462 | 11.4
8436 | 10.7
